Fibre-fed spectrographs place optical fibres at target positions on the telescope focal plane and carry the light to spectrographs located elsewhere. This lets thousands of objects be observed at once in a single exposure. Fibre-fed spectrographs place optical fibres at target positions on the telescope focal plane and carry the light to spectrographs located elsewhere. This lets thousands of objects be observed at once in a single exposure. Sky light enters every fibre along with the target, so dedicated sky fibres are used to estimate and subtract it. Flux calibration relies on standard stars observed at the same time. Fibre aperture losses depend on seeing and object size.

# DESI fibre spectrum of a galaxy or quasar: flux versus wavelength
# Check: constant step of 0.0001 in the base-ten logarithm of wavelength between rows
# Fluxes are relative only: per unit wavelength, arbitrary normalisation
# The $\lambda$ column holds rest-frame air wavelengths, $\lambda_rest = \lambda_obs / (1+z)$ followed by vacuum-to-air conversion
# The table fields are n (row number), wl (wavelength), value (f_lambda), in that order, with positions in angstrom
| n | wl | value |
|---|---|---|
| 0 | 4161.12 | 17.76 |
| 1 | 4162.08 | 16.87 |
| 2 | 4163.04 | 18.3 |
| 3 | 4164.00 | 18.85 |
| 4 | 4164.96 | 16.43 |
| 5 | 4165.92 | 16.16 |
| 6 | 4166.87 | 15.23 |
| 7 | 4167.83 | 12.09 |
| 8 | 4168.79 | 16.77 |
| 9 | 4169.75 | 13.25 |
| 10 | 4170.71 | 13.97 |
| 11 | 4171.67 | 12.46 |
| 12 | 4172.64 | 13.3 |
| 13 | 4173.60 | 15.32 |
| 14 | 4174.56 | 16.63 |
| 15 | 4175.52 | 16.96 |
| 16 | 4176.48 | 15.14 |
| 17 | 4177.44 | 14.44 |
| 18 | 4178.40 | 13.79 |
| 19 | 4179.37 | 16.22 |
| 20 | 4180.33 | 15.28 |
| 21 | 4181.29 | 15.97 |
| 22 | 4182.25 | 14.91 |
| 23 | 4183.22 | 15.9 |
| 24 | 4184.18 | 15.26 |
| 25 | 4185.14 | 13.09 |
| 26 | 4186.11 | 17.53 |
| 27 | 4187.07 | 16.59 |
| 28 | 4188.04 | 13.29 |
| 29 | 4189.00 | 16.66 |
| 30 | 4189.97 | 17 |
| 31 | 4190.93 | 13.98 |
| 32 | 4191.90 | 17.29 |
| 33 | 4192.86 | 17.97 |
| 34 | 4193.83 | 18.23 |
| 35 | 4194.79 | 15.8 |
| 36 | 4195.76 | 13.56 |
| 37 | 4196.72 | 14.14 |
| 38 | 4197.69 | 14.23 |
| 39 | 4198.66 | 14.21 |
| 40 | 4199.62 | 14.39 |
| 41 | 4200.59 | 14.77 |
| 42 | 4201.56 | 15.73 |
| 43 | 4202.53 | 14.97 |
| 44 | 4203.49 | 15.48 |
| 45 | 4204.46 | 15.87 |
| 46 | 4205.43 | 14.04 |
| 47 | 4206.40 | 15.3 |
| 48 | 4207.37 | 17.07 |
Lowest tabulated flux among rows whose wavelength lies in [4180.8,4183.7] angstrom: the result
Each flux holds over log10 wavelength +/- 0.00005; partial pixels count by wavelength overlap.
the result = 14.91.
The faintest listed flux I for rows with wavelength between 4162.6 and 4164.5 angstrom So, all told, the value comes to 18.3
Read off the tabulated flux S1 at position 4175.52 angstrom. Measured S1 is 16.96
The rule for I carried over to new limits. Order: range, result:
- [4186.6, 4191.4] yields 13.29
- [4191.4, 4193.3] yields 17.29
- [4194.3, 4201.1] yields 13.56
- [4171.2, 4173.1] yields 12.46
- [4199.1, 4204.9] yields 14.39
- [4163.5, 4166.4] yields 16.16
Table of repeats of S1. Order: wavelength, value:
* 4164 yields 18.85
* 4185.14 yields 13.09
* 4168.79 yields 16.77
